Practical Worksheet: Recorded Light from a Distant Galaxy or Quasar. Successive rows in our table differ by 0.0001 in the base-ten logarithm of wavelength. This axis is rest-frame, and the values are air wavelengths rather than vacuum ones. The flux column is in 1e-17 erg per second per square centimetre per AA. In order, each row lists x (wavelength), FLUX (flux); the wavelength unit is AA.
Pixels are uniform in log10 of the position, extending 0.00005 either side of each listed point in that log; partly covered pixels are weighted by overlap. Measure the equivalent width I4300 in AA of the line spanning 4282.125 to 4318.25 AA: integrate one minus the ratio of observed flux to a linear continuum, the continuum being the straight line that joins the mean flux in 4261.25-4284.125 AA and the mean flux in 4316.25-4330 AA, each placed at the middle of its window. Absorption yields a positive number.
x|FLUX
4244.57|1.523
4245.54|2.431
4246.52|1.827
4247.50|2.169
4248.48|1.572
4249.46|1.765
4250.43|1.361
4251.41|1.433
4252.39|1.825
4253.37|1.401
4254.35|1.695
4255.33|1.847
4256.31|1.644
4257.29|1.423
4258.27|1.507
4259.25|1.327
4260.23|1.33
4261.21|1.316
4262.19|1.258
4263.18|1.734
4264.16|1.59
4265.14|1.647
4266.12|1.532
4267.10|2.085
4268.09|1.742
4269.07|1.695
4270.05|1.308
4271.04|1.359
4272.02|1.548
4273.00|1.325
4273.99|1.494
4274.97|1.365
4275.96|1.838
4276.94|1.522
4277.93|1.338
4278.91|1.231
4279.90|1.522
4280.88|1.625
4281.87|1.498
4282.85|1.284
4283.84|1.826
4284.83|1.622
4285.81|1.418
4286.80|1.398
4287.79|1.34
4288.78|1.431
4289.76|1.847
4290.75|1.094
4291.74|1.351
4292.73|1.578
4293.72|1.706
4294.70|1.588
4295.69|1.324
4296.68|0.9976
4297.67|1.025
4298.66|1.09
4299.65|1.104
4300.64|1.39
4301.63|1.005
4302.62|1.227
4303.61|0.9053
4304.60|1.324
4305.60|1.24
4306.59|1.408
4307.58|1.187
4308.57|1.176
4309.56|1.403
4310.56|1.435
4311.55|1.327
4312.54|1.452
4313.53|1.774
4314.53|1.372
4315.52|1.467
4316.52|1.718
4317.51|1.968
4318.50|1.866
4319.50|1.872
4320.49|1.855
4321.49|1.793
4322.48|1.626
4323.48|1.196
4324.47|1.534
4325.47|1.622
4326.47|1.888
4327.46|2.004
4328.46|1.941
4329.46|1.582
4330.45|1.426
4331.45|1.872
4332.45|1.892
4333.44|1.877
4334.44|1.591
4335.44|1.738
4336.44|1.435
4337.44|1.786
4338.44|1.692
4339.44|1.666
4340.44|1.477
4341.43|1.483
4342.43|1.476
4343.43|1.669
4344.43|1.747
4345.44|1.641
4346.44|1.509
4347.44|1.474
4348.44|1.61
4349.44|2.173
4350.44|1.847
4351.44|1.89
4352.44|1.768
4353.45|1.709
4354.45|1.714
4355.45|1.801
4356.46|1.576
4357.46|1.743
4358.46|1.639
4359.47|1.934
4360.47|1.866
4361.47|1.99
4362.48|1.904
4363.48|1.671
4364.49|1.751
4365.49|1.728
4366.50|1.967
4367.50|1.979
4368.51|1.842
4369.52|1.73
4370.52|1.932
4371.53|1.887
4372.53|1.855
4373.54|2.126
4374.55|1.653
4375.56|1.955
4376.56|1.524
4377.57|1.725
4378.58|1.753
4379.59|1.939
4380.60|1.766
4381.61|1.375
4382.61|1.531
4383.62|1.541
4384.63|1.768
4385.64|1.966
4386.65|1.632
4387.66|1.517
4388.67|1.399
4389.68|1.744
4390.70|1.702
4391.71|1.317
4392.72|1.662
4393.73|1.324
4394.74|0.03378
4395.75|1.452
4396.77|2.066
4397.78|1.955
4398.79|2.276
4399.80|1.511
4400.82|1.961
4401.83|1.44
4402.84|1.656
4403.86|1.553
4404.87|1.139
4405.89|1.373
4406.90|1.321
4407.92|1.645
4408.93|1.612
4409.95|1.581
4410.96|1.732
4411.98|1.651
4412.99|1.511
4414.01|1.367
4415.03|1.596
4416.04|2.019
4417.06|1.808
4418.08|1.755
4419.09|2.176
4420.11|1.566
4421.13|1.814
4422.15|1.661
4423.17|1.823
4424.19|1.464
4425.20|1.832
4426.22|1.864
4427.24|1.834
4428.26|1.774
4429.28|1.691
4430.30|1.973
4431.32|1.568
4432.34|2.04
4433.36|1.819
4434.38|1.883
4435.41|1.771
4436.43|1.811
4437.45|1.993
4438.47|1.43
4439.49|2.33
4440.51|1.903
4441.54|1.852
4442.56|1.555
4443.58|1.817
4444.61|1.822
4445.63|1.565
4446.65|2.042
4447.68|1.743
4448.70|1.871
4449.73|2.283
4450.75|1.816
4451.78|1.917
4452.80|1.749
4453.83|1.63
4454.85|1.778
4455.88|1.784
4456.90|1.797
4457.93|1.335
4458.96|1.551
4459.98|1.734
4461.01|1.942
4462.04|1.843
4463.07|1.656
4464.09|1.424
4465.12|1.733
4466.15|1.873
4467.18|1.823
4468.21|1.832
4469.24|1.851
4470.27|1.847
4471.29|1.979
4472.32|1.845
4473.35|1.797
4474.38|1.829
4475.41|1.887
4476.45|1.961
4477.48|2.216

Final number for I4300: 5.71 AA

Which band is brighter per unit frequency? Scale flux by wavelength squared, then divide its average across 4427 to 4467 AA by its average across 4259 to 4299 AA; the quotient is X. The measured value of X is 1.3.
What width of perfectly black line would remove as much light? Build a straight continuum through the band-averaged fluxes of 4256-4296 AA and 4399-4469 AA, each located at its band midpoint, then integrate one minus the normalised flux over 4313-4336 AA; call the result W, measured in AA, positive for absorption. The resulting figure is -2.0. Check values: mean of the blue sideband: 1.5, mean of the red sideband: 1.74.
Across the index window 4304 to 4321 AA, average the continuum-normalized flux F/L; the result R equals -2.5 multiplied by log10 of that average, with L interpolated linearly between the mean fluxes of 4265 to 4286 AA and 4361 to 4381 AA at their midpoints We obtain 0.09 mag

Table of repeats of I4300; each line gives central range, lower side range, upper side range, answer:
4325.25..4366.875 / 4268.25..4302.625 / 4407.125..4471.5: -4.8 AA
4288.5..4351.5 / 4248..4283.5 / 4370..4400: 2.1 AA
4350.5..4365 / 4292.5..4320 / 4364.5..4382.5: -0.7 AA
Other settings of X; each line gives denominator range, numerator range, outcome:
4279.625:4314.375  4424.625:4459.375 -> 1.41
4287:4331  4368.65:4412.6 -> 1.16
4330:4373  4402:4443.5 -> 1.02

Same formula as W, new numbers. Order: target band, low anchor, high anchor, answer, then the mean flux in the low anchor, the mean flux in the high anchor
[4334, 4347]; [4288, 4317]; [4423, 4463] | -1.26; 1.34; 1.8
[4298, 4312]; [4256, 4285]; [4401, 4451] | 3.02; 1.52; 1.74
